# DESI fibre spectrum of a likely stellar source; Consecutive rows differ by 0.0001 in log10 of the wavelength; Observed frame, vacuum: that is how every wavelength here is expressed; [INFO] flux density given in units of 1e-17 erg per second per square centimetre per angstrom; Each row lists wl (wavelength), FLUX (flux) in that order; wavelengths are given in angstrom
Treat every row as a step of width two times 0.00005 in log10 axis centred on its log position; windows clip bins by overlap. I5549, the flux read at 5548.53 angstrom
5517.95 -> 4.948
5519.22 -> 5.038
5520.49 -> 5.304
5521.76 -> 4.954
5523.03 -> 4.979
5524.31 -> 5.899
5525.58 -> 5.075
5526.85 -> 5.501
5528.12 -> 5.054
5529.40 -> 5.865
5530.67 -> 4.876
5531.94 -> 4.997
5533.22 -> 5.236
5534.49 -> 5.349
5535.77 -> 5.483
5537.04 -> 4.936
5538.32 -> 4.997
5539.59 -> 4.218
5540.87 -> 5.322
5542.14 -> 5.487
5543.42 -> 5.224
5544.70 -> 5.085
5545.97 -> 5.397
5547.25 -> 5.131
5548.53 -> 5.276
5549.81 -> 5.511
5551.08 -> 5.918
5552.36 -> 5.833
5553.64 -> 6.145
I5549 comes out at 5.276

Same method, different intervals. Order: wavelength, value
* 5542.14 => 5.487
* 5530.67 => 4.876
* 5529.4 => 5.865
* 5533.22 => 5.236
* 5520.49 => 5.304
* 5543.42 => 5.224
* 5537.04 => 4.936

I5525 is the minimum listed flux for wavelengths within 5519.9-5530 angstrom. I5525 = 4.954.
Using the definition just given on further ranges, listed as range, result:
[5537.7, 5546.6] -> 4.218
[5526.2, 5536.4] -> 4.876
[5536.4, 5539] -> 4.936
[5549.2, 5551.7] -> 5.511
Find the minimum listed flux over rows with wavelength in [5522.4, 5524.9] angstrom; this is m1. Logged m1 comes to 4.979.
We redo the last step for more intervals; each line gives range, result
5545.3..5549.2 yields 5.131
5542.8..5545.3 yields 5.085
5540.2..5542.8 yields 5.322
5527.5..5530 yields 5.054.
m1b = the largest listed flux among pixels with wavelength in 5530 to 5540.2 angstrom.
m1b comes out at 5.483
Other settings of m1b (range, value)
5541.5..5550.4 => 5.511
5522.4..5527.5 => 5.899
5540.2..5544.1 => 5.487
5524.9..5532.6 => 5.865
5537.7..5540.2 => 4.997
